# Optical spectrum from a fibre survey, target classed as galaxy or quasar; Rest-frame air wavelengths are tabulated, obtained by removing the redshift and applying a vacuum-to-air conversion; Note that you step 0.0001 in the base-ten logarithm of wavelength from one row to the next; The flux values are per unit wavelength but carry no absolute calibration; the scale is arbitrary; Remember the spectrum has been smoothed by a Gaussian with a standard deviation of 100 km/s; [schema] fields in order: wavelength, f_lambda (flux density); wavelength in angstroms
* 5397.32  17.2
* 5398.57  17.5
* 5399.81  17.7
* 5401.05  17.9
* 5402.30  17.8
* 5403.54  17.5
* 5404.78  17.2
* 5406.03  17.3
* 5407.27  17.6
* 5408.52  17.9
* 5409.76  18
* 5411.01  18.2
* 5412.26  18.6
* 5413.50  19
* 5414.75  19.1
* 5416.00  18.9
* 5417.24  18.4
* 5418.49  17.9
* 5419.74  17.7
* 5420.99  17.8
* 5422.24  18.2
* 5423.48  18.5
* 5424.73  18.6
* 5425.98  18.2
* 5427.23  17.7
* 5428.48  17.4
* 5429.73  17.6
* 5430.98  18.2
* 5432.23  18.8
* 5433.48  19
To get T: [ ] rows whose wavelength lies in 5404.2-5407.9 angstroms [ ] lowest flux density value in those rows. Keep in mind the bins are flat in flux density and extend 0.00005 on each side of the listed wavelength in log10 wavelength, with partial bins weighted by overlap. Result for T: 17.2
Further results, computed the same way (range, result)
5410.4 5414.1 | 18.2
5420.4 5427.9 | 17.7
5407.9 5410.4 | 17.9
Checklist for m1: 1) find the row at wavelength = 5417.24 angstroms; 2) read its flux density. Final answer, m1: 18.4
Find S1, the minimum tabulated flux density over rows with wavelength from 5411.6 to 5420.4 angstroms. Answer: 17.7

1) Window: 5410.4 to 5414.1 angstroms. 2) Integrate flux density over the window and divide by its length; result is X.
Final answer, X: 18.6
